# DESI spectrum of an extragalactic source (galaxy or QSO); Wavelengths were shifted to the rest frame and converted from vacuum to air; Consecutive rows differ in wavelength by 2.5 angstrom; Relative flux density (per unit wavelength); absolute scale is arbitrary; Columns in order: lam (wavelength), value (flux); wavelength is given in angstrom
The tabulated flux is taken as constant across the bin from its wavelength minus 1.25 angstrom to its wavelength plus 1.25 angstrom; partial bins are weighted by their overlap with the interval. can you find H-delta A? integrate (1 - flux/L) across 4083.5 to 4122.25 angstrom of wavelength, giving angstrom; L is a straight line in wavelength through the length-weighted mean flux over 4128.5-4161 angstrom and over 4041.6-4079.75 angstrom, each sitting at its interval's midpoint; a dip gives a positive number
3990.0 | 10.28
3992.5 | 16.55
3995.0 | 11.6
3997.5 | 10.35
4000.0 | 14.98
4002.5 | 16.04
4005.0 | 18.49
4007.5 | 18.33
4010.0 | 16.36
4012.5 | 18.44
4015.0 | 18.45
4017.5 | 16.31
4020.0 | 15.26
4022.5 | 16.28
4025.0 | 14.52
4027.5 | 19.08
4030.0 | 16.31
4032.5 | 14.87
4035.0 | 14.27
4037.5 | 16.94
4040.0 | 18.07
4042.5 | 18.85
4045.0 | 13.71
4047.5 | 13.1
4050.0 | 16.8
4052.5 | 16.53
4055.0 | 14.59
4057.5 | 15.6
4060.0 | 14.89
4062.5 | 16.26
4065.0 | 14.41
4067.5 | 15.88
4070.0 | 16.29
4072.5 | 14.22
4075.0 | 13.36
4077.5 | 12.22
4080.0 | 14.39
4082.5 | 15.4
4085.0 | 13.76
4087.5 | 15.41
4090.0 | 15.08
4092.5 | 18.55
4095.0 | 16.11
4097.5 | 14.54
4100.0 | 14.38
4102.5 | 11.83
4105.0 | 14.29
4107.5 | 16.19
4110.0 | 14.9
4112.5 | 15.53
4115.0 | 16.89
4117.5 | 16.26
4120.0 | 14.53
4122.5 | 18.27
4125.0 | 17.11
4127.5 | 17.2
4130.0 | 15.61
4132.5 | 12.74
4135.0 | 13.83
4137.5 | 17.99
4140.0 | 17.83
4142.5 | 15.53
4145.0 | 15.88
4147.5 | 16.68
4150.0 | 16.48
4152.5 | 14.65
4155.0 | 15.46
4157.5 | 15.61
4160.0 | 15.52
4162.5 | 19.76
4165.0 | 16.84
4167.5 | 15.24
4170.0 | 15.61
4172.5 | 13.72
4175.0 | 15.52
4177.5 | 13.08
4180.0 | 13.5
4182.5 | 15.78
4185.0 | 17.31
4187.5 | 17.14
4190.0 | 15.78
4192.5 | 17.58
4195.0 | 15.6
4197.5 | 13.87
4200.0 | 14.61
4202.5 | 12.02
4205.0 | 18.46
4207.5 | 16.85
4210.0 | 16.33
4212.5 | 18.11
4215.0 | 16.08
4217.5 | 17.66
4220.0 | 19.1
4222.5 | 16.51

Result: 0.20 angstrom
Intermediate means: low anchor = 15.1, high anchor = 15.7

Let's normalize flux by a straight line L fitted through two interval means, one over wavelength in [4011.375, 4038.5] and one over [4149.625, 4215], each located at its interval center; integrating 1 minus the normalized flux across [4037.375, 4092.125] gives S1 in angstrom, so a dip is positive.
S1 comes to 3.3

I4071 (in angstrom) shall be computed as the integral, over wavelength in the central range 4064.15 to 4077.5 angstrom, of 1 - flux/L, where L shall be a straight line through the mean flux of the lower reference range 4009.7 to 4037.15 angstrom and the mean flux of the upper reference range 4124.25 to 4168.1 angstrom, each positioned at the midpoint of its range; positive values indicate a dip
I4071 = 1.4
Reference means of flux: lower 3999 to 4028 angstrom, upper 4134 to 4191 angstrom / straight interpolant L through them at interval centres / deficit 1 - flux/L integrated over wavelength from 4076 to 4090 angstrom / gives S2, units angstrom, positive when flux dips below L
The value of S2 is 1.8 angstrom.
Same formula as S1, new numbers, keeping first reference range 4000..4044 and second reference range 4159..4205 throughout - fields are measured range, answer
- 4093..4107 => 1.4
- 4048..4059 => 0.6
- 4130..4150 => 0.1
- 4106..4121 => 0.3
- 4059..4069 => 0.7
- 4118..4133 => -0.1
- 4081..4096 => 0.5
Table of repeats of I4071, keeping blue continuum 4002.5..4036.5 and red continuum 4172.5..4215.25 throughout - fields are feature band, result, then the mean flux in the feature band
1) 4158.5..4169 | -0.6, 16.8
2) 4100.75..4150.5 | 0.9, 15.8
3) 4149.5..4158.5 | 0.2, 15.5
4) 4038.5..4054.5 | 0.4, 16.1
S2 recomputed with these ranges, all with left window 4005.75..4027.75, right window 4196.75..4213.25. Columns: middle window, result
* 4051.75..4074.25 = 1.8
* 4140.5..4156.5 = 0.2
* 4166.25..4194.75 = 0.7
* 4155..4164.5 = -0.4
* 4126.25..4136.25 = 0.8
